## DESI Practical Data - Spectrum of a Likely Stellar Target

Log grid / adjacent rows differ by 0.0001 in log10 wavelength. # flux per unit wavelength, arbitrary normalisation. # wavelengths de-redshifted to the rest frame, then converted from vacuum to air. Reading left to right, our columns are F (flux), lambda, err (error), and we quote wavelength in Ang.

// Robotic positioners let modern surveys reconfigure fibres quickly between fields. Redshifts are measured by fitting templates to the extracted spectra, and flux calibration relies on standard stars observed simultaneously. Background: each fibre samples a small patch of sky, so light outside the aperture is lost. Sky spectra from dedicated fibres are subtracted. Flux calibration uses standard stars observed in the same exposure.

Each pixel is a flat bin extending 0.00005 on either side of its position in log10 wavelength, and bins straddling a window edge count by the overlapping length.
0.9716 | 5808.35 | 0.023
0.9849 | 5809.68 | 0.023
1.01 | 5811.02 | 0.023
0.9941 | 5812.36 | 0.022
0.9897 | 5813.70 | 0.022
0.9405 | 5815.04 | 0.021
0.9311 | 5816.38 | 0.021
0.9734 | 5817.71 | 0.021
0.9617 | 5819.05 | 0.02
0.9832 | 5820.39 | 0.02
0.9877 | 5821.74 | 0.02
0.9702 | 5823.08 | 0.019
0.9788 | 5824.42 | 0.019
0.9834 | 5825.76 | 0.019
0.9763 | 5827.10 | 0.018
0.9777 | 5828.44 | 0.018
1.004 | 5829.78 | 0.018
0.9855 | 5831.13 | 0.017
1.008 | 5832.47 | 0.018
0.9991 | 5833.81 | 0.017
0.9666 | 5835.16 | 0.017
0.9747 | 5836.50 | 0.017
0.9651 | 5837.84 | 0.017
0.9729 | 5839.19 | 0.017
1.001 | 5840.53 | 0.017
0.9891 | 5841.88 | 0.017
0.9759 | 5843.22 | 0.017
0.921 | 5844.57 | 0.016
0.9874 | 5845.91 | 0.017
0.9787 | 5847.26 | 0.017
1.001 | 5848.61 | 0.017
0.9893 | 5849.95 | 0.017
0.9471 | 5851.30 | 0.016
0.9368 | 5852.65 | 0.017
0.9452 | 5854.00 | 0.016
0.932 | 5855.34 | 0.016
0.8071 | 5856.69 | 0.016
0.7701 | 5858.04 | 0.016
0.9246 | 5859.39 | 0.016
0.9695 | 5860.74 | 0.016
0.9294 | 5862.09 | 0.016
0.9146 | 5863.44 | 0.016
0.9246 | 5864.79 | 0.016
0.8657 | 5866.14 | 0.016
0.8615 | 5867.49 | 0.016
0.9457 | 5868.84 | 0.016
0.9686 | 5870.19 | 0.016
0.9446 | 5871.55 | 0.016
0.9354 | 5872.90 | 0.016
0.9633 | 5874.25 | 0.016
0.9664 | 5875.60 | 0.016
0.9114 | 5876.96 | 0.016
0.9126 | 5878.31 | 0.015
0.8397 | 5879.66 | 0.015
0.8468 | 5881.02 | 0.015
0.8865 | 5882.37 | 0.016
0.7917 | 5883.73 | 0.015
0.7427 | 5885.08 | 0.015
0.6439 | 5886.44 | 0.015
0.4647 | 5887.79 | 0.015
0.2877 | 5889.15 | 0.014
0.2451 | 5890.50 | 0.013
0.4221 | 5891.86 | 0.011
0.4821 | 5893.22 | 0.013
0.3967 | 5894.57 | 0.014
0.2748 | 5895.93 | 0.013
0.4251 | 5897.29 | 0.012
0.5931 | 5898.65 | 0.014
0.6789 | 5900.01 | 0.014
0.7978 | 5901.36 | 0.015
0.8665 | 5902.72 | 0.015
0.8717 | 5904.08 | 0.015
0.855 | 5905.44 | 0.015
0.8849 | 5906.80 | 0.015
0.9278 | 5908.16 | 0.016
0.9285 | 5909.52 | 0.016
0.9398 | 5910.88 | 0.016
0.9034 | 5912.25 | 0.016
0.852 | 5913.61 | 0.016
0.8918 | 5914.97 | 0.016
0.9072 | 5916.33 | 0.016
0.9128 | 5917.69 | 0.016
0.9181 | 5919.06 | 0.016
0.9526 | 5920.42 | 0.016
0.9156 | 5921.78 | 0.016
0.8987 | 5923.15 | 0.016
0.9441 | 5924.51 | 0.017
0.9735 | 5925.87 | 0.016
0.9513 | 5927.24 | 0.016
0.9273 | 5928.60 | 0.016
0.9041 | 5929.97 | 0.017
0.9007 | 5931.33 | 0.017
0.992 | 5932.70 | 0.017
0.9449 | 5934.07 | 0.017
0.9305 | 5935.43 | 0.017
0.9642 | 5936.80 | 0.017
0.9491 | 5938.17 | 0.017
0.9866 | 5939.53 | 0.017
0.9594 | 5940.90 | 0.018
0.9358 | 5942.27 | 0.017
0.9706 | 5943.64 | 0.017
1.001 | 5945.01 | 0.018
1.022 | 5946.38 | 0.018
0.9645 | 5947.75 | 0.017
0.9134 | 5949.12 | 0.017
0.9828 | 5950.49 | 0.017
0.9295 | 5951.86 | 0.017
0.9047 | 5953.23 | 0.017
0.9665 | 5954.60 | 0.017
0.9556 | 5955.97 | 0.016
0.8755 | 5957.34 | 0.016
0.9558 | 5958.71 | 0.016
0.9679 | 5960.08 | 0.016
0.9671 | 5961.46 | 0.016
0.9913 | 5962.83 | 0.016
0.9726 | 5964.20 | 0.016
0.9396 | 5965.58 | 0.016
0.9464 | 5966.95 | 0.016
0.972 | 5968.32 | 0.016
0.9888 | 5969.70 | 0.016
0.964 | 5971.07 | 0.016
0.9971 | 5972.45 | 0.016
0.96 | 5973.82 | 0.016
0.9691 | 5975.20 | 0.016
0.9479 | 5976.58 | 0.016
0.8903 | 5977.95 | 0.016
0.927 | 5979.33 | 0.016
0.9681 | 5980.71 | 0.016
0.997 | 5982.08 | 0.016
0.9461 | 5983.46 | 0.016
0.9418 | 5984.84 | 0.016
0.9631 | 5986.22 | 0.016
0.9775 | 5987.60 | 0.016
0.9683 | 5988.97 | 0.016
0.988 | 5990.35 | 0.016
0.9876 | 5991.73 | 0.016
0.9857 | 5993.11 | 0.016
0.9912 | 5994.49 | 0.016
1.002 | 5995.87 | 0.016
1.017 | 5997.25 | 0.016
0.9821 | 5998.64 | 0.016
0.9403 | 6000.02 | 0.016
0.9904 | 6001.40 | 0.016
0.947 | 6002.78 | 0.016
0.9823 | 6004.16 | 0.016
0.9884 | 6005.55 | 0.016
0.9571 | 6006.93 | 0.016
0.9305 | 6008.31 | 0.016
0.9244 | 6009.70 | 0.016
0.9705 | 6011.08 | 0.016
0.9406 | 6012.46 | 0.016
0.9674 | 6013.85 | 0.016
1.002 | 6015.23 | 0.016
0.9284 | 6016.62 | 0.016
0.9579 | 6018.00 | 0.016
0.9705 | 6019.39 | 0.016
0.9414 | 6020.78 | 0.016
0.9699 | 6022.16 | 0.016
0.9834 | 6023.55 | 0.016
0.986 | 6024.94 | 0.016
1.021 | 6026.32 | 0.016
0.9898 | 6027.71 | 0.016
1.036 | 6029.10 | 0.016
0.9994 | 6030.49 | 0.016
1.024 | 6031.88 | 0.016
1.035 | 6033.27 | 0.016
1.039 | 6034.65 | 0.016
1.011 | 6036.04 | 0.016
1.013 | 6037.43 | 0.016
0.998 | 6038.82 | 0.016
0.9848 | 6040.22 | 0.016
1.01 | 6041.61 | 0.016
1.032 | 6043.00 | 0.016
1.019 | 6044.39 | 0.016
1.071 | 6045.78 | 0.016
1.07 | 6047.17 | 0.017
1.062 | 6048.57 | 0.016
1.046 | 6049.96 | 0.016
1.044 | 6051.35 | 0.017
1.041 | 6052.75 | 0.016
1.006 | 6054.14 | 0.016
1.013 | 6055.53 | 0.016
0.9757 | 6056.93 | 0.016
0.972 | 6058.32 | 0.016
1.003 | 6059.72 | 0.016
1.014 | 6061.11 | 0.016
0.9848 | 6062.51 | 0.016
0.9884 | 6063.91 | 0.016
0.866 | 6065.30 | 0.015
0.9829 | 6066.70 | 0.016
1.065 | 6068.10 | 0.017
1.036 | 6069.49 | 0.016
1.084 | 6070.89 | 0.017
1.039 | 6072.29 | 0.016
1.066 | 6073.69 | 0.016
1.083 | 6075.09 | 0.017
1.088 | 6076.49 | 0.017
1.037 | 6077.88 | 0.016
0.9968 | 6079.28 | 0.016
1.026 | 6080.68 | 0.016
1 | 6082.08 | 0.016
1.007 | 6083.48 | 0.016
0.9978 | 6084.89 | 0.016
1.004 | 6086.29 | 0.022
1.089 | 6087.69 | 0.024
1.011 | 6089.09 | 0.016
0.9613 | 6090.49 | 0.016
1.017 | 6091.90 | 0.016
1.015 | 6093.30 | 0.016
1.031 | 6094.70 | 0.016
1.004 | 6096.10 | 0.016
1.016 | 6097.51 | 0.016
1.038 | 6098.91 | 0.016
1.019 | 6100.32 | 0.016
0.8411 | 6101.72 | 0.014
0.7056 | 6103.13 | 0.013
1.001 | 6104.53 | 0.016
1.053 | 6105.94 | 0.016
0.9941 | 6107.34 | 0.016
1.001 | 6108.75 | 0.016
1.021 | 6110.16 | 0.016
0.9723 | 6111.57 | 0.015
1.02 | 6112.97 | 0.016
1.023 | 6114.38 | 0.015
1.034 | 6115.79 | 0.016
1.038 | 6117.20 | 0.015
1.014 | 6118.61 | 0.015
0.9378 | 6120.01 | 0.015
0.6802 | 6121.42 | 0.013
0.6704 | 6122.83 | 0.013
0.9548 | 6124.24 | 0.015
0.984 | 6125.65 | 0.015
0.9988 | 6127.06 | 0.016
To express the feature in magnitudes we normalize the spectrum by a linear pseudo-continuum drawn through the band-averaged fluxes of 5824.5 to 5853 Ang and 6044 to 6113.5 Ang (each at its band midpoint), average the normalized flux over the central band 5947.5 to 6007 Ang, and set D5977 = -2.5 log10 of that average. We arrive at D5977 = 0.037 mag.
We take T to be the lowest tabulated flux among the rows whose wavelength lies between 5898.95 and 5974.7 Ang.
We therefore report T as 0.6789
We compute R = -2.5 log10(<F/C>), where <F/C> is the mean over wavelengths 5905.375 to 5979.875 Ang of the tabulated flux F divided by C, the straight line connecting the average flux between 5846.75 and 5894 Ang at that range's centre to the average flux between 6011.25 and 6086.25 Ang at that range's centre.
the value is -0.051 mag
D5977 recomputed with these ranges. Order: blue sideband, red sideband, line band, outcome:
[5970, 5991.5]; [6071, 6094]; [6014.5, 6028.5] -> 0.01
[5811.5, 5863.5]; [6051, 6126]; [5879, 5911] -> 0.41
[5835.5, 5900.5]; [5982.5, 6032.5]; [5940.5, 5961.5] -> -0.05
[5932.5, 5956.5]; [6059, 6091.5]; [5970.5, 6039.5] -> 0.01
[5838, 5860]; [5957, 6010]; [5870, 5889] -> 0.15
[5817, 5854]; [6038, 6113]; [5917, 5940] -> 0.06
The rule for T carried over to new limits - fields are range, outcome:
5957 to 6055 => 0.8755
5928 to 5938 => 0.9007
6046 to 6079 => 0.866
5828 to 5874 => 0.7701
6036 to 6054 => 0.9848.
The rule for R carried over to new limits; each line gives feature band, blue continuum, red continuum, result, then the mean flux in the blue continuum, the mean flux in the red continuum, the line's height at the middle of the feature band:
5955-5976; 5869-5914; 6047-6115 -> -0.139 mag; 0.742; 1.01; 0.846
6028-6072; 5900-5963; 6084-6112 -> -0.049 mag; 0.929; 0.99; 0.972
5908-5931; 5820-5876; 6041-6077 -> 0.065 mag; 0.953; 1.03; 0.977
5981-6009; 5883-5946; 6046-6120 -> -0.084 mag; 0.804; 1.01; 0.902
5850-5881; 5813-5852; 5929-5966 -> 0.064 mag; 0.977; 0.953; 0.97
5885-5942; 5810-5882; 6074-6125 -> 0.207 mag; 0.95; 0.984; 0.959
